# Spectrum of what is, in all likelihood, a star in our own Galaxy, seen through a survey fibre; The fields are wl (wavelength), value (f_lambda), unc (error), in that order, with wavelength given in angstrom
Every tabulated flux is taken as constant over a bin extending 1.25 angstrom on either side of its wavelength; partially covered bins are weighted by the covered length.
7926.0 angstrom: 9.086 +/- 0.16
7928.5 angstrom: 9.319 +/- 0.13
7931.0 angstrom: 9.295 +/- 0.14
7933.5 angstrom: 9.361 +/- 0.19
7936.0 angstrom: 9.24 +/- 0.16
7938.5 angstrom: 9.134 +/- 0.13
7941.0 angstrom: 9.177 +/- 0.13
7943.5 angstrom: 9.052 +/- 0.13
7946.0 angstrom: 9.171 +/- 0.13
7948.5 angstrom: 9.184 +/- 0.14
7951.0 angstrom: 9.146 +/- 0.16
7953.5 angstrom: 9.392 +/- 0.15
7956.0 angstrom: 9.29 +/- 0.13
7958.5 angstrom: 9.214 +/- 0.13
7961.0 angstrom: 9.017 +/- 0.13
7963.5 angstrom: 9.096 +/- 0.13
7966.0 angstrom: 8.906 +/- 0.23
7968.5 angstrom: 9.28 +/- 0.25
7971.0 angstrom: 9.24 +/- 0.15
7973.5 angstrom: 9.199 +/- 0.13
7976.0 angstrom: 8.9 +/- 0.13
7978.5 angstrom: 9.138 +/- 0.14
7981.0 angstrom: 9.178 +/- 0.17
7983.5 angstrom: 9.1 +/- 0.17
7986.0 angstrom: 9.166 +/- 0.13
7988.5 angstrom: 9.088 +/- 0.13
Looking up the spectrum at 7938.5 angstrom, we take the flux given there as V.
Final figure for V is 9.134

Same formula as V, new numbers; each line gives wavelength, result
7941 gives 9.177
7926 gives 9.086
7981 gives 9.178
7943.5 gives 9.052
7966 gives 8.906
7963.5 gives 9.096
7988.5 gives 9.088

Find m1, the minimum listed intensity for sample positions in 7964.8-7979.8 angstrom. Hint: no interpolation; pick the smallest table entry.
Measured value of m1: 8.9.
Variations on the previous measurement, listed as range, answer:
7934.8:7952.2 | 9.052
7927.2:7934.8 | 9.295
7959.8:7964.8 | 9.017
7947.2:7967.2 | 8.906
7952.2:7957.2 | 9.29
